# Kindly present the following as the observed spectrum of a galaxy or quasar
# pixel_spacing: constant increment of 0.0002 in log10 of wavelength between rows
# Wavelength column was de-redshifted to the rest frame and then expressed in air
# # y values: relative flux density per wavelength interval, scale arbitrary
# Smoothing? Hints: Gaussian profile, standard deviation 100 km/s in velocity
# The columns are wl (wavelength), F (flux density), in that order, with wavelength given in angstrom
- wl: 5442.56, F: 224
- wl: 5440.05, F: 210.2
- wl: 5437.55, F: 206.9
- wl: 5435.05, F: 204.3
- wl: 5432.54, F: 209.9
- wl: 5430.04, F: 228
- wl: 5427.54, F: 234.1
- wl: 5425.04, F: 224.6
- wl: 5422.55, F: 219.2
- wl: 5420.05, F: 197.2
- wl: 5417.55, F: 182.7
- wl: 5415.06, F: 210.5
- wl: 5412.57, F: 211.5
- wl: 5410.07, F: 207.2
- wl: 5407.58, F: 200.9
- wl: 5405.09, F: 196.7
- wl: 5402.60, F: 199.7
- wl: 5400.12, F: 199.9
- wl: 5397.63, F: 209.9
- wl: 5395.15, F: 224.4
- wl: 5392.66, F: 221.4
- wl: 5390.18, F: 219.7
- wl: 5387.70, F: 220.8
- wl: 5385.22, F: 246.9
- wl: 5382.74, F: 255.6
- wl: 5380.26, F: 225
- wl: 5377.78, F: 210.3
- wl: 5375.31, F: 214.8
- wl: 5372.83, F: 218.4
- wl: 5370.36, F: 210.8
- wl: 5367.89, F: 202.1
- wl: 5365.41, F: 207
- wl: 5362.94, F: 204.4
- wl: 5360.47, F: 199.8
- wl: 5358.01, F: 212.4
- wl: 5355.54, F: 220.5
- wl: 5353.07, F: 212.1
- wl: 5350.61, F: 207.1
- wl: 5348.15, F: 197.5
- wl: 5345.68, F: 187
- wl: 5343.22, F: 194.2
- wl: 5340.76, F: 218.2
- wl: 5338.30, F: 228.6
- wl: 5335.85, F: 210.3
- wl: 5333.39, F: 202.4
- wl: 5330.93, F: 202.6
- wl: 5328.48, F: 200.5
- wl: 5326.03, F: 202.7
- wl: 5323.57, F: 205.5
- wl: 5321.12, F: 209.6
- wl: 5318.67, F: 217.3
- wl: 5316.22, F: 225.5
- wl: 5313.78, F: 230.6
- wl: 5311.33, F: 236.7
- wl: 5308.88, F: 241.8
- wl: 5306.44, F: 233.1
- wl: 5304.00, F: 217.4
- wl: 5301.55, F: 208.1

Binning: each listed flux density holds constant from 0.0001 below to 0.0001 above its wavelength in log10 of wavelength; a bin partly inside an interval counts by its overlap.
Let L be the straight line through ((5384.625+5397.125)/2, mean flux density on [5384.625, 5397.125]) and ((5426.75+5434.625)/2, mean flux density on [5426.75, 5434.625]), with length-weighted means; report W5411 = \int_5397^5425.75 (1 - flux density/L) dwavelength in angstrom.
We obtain 2.36 angstrom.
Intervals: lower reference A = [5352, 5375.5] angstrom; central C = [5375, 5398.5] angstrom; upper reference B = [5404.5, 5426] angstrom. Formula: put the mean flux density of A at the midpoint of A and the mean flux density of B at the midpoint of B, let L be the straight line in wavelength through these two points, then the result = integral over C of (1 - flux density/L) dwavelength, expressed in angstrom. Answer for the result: -2.0 angstrom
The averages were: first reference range 210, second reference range 206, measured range 226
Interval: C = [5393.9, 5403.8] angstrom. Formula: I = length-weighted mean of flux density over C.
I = 209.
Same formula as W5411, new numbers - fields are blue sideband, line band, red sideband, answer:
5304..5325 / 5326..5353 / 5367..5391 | 2.3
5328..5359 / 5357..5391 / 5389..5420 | -1.8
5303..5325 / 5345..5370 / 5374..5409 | 1.7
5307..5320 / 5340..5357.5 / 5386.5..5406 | 1.4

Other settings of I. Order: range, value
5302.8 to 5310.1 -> 231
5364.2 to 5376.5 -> 210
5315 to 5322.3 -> 218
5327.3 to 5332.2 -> 202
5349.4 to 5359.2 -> 213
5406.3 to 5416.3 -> 207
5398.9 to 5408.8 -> 199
